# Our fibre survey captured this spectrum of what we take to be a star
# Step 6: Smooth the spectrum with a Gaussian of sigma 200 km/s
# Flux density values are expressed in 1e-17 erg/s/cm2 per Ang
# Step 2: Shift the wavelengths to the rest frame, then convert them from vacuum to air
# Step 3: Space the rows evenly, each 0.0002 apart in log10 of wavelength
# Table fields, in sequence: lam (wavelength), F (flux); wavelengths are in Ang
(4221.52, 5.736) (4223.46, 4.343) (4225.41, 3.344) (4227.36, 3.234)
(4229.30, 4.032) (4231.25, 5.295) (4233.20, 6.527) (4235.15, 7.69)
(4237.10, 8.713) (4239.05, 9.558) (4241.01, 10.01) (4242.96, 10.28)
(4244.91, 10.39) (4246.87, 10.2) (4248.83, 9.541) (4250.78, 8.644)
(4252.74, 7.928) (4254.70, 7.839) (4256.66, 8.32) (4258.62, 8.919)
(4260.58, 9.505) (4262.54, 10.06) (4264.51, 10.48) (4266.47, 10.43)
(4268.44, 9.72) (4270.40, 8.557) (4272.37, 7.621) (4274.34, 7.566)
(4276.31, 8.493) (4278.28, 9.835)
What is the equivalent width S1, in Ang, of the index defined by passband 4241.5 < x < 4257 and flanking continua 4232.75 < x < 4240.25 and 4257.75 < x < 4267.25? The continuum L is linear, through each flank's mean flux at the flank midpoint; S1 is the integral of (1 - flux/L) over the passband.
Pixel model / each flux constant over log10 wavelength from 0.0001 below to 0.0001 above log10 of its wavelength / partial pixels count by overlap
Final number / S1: -0.30 Ang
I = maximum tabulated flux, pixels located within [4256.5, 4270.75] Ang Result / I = 10.48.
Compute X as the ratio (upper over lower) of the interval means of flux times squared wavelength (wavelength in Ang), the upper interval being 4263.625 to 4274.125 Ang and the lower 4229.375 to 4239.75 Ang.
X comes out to 1.3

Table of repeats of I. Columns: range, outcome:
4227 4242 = 10.01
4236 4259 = 10.39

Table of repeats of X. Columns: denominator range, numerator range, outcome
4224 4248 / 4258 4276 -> 1.26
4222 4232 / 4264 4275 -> 2.25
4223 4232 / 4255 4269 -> 2.42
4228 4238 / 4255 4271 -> 1.51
